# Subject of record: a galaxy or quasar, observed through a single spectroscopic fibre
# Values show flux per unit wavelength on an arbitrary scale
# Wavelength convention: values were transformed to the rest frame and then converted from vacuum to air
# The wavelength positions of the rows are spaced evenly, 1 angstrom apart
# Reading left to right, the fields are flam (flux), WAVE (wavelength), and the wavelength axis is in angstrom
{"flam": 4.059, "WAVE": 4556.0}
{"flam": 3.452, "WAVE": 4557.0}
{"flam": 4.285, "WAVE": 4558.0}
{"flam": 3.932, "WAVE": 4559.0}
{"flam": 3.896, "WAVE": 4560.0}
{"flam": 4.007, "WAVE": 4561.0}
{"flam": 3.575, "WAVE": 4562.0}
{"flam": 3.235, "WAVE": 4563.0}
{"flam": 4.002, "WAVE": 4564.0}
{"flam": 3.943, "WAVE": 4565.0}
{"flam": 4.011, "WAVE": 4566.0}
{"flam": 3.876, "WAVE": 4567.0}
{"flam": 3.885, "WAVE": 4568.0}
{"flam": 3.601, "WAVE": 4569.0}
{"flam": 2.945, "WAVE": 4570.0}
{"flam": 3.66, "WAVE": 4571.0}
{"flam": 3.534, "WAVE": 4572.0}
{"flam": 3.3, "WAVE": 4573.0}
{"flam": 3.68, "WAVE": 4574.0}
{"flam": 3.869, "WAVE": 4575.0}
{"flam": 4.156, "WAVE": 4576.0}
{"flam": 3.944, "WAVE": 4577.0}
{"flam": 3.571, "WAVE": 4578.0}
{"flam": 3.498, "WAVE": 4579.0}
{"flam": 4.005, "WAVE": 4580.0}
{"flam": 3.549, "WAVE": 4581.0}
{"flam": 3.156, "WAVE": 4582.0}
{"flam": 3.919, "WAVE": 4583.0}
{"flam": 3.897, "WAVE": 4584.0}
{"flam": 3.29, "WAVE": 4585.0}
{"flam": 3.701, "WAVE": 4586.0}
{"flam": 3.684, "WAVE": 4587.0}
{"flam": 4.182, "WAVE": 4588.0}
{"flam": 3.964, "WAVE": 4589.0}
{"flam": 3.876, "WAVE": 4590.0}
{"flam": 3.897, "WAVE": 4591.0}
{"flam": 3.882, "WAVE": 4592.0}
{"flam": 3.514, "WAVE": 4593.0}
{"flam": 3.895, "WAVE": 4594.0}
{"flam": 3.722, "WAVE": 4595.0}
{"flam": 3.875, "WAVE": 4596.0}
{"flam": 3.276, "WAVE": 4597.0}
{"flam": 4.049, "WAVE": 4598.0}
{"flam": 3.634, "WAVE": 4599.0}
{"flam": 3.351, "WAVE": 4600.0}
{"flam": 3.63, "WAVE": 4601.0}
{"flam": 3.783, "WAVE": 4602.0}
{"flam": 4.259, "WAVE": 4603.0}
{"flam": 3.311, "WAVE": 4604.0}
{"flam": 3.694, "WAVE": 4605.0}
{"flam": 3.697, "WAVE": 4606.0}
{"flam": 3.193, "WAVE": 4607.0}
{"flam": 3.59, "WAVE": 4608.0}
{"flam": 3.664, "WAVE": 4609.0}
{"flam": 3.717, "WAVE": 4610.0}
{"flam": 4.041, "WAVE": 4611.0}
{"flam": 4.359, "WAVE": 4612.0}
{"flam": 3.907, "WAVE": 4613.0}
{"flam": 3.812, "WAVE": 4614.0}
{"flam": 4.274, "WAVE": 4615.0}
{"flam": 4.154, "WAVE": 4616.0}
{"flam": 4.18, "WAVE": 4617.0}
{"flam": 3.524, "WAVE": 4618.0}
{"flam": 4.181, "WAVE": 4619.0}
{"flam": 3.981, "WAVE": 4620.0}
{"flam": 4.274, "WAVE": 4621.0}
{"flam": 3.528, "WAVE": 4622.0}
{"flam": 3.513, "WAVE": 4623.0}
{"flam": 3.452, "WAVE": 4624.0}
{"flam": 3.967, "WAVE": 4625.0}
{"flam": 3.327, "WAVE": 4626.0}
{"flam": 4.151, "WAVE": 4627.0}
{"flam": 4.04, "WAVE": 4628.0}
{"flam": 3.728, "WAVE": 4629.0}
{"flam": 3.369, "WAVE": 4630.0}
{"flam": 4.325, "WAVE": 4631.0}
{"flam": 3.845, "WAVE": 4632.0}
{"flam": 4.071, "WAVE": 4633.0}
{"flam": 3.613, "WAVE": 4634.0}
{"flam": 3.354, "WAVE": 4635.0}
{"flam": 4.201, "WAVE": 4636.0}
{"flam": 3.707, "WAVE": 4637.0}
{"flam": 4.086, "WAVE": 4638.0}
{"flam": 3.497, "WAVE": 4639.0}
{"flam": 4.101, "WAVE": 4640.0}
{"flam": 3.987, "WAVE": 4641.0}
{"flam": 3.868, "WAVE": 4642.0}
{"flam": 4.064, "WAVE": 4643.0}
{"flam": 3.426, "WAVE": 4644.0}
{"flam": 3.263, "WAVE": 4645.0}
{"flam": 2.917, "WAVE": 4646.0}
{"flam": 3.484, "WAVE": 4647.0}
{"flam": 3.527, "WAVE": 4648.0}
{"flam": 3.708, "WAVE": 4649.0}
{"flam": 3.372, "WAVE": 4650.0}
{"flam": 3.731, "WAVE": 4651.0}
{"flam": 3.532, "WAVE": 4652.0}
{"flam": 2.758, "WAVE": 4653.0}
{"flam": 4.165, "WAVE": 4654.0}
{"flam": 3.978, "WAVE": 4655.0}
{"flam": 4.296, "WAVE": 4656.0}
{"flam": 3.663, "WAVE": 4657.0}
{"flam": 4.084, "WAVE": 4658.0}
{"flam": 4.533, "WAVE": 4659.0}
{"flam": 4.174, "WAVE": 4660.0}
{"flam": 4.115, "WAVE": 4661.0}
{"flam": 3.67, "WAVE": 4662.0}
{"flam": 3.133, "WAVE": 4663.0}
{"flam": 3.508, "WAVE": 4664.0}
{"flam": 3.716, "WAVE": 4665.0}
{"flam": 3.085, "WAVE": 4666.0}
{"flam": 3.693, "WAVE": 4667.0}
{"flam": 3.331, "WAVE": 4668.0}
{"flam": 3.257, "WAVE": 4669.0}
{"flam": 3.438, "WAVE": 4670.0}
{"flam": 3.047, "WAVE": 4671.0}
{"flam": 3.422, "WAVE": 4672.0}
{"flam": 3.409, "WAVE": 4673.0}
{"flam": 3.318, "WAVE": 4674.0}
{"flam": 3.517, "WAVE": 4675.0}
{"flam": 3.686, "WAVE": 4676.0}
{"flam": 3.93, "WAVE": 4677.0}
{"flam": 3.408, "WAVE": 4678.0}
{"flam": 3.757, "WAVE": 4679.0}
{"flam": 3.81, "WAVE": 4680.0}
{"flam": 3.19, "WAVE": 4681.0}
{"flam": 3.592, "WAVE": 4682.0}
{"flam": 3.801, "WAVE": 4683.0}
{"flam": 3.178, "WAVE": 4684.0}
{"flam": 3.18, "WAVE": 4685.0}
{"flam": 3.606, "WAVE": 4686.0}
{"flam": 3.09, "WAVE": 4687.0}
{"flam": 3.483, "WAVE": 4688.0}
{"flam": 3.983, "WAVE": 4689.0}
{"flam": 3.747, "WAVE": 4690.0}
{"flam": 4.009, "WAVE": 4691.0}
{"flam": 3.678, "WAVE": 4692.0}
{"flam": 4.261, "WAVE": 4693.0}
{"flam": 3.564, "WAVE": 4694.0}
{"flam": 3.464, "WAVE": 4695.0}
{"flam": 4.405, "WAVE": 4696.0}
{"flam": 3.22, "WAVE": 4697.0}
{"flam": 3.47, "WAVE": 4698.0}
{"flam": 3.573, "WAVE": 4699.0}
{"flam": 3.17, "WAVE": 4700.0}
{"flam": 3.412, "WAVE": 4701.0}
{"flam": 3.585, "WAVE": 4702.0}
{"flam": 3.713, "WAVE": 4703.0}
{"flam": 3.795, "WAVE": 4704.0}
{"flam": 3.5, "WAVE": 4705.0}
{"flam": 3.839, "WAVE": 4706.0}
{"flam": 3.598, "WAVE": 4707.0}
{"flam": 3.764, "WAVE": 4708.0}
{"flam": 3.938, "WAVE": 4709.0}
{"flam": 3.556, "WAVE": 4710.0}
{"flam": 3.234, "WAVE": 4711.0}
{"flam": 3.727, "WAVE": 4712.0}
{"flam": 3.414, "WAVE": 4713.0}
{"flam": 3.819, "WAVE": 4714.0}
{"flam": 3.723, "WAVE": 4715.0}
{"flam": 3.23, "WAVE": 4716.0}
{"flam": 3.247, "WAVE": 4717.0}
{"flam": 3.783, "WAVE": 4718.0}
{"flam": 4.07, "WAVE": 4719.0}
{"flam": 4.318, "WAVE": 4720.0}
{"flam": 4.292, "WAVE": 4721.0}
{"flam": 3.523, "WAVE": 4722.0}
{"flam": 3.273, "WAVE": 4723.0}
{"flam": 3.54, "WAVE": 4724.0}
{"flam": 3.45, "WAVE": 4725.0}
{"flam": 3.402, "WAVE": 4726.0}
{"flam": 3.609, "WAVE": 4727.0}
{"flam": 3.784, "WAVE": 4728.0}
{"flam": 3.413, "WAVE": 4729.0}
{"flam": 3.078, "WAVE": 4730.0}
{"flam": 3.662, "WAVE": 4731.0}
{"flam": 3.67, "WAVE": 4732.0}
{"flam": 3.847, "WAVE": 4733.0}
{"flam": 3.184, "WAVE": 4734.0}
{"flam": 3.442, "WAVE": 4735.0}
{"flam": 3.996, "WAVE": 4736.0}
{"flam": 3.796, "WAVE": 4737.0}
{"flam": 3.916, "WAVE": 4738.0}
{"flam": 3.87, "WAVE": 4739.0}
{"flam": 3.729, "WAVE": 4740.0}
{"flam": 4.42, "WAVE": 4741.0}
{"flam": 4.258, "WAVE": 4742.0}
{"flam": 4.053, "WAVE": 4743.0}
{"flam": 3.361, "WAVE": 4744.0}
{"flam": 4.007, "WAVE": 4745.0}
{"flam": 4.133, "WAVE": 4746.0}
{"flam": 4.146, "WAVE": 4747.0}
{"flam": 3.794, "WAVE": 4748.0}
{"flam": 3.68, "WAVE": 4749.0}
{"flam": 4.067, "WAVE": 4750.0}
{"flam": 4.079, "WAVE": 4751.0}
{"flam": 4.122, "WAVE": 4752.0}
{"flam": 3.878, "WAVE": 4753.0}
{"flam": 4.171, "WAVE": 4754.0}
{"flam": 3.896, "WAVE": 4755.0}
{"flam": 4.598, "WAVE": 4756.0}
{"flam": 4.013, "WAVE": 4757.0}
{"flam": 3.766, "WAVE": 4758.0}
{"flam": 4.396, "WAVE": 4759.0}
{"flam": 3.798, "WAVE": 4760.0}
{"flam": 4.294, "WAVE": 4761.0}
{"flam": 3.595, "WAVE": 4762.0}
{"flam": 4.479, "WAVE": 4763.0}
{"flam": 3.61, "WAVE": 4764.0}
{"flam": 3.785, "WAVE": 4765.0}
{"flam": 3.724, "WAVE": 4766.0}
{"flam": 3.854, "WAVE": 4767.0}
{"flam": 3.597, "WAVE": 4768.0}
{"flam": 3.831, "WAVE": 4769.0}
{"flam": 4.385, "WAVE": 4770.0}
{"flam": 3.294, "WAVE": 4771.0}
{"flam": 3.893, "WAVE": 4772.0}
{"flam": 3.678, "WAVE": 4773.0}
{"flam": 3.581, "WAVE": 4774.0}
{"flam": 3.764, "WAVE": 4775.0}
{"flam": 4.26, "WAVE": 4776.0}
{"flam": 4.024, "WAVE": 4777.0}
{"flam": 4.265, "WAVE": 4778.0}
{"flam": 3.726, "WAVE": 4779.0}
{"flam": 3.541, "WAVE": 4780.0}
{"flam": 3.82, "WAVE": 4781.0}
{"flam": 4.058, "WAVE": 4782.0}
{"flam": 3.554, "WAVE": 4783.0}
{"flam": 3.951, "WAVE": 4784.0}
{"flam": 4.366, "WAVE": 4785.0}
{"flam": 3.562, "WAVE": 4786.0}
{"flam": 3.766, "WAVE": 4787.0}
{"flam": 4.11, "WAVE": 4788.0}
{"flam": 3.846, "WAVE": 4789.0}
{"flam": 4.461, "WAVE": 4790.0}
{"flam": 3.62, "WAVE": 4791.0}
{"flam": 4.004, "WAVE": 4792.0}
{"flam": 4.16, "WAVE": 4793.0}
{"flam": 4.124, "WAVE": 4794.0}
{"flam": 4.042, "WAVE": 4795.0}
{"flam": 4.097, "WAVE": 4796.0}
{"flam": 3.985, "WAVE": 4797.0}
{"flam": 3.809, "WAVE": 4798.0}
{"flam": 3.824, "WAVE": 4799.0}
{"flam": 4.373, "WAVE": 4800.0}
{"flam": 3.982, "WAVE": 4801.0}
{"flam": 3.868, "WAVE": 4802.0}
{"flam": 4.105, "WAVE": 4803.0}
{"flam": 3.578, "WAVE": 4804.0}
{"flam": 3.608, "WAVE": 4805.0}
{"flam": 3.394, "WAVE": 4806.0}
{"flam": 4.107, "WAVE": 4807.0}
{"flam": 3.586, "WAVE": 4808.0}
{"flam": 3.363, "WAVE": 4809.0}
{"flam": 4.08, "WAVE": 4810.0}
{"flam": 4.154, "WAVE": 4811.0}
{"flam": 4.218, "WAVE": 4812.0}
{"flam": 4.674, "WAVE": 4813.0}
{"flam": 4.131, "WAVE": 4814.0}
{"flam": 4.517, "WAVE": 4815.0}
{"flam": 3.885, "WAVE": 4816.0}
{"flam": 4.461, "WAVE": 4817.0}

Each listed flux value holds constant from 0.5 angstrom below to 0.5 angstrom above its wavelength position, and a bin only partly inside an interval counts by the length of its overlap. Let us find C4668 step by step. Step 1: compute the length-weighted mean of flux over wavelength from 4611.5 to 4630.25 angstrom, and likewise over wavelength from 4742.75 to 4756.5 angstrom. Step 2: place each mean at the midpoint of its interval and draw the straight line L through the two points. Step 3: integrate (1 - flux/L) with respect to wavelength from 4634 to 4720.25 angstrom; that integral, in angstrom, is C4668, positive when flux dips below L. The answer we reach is 6.6 angstrom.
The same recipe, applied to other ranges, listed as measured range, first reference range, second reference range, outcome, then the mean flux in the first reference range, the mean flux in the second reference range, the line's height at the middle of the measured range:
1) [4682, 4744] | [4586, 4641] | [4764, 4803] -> 3.4 angstrom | 3.81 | 3.91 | 3.87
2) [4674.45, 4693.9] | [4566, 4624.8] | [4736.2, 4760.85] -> 1.4 angstrom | 3.75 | 4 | 3.9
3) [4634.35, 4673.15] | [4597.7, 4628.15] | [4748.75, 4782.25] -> 1.9 angstrom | 3.81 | 3.93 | 3.84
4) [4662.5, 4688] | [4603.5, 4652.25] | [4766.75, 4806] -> 2.4 angstrom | 3.76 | 3.9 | 3.8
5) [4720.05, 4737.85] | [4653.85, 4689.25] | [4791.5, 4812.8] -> 0.7 angstrom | 3.61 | 3.94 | 3.75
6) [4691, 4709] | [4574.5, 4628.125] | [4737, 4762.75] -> 1.2 angstrom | 3.79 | 4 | 3.93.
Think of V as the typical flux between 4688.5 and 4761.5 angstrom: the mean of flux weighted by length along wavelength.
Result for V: 3.77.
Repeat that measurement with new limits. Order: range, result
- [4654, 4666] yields 3.87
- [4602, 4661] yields 3.8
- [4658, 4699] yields 3.6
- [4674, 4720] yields 3.62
